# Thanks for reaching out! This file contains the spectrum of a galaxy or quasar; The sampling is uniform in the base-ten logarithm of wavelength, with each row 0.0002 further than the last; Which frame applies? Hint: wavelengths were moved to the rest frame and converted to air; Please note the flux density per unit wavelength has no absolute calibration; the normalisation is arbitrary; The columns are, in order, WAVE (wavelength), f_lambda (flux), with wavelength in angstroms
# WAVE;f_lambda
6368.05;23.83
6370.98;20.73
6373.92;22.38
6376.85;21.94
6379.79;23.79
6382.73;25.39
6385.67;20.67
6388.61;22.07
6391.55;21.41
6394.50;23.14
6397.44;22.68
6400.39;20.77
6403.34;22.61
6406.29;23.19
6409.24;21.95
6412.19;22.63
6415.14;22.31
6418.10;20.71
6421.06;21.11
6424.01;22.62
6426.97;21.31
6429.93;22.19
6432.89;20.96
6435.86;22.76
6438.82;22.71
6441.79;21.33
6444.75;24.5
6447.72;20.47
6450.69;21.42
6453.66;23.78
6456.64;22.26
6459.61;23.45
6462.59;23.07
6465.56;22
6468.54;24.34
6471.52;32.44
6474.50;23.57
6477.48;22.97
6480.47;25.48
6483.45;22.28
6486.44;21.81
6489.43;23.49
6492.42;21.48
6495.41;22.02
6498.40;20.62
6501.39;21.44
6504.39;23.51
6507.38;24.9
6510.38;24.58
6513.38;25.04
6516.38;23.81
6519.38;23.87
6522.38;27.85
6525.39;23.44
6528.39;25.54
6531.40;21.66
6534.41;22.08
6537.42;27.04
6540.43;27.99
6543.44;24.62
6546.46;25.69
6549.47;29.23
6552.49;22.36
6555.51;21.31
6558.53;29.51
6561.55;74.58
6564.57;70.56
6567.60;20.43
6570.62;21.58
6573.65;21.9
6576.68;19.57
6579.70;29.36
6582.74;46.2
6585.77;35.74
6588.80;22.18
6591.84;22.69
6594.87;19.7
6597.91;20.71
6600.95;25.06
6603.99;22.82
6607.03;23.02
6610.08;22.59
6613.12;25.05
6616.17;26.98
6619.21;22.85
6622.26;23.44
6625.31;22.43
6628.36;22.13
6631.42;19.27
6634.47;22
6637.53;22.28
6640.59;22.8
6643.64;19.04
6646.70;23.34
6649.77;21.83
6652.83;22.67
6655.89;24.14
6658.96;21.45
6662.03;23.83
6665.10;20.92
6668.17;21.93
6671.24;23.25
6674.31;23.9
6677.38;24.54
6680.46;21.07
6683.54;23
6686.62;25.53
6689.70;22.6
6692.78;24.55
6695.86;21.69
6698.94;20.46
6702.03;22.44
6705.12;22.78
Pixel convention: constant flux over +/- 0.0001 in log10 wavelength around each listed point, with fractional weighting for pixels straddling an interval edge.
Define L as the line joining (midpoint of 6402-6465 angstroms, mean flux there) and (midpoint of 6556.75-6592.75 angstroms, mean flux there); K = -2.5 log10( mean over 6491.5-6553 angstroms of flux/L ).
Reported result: 0.23 mag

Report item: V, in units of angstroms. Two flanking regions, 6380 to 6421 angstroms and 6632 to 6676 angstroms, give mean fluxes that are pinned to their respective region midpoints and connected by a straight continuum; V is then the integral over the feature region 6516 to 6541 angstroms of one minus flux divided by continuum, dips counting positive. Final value -2.73 angstroms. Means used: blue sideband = 22.3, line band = 24.7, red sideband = 22.3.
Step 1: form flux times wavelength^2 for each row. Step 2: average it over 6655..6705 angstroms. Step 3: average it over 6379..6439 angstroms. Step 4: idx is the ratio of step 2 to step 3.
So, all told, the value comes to 1.12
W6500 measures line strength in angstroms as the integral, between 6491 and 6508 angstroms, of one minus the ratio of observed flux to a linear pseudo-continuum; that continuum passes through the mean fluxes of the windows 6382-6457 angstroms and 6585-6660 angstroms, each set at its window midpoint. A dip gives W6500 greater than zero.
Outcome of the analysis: 0.2 angstroms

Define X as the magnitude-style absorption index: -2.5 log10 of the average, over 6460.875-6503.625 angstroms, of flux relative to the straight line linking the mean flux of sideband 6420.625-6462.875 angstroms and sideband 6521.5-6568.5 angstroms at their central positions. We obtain 0.100 mag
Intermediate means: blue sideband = 22.3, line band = 23.4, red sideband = 31.1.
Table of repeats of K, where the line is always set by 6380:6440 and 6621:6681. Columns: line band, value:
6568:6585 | -0.232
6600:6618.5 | -0.087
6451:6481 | -0.092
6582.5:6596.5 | -0.236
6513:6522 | -0.109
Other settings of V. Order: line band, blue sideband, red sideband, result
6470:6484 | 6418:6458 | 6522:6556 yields -1.5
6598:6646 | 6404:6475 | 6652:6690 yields 0.5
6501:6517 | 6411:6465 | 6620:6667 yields -1.4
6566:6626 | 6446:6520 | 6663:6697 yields -4.2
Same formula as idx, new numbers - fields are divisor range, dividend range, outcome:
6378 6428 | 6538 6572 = 1.57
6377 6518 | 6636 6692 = 1.06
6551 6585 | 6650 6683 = 0.68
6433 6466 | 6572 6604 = 1.21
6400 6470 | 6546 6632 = 1.32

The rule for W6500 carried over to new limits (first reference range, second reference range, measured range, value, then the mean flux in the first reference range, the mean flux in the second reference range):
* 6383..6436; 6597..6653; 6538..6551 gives -2.59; 22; 22.7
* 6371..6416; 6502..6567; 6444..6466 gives 2.44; 22.4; 29.3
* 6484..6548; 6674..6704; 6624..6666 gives 2.10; 23.9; 22.9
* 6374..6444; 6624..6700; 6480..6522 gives -1.77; 22.2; 22.4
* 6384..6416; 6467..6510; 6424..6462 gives 0.95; 22.2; 23.6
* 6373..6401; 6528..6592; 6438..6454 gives 1.84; 22.5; 30.3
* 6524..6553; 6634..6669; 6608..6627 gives -0.65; 25.1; 22.2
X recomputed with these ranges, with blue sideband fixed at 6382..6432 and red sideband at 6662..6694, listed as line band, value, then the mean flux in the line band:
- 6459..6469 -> -0.036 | 23.1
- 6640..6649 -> 0.068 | 21.6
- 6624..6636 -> 0.075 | 21.4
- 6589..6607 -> 0.028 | 22.3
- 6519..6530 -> -0.124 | 25.3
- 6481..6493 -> -0.008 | 22.6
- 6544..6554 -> -0.135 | 25.6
